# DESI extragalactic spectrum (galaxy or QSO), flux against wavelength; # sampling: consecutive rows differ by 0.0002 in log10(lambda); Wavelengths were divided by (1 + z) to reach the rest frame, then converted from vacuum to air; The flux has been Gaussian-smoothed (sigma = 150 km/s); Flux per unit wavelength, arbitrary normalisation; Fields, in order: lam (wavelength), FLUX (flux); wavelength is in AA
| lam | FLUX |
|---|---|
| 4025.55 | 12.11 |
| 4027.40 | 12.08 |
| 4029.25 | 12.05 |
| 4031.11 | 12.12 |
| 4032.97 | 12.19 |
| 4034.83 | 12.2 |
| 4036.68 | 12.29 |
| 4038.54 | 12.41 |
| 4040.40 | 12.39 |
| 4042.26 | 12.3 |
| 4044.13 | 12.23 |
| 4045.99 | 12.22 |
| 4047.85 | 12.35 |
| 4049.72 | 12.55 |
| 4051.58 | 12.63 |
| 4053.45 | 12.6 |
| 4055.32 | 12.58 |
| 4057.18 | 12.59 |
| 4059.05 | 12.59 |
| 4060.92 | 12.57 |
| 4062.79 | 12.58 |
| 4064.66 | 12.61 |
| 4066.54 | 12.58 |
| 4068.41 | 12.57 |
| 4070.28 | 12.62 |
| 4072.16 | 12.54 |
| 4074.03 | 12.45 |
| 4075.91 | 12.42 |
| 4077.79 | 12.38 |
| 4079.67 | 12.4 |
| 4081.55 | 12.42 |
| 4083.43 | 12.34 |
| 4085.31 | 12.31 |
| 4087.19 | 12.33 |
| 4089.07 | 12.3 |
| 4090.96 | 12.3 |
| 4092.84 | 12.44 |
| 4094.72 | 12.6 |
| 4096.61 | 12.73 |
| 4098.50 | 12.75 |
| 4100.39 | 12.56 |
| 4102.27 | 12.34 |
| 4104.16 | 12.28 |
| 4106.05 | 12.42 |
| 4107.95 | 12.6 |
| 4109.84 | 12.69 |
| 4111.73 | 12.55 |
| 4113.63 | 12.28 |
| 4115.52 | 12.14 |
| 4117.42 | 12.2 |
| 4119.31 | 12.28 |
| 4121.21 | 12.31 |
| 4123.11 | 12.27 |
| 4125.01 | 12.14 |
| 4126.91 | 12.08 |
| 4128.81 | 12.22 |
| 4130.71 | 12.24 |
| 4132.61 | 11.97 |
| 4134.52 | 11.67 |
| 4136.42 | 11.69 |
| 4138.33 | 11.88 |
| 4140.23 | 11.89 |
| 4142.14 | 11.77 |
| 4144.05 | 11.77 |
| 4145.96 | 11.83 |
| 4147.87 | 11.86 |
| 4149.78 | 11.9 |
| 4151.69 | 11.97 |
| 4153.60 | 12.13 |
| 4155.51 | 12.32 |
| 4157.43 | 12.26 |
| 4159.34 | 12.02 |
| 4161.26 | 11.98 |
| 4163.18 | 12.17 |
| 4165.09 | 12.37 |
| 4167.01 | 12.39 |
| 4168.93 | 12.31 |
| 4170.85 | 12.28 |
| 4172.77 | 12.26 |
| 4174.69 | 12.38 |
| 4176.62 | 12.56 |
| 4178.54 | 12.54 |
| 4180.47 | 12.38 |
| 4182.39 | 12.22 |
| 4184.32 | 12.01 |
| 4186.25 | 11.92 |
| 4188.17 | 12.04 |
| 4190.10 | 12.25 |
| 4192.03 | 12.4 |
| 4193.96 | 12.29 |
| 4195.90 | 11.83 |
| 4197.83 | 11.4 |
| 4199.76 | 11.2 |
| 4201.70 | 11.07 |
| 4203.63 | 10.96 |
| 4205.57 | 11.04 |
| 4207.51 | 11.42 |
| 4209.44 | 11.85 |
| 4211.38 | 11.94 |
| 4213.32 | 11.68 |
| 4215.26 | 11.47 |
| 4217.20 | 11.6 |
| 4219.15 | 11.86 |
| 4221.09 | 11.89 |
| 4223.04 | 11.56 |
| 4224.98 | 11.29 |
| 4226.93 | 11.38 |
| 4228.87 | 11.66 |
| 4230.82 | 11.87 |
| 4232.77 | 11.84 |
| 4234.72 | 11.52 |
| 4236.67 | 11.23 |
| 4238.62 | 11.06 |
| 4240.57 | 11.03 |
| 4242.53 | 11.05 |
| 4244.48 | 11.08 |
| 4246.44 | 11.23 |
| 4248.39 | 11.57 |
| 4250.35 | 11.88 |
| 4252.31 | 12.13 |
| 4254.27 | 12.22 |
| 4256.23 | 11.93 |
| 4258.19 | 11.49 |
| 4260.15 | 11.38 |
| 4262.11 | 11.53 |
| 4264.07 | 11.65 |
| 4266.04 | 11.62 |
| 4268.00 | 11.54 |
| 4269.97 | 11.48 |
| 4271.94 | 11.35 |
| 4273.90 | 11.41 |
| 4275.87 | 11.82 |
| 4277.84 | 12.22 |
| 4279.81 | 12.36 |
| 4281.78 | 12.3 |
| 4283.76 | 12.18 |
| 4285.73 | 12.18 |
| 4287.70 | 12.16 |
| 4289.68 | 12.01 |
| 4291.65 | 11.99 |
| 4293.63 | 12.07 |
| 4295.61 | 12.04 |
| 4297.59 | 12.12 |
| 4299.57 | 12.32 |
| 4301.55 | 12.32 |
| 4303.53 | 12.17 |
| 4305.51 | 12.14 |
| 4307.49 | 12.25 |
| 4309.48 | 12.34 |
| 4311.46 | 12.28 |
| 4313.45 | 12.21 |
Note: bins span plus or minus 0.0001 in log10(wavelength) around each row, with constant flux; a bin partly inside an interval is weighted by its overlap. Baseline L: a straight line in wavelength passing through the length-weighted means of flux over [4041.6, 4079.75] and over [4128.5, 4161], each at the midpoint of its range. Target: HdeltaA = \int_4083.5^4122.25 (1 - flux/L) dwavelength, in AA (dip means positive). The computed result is -0.6 AA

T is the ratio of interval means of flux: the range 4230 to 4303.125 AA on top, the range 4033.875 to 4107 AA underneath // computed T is 0.94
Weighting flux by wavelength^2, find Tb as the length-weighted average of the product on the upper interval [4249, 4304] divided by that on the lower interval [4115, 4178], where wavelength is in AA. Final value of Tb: 1.05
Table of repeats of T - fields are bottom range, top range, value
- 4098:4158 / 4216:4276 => 0.95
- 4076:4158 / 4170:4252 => 0.96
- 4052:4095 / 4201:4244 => 0.92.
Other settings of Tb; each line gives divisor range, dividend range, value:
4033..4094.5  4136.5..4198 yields 1.02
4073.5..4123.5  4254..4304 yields 1.05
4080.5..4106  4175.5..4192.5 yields 1.03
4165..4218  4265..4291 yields 1.04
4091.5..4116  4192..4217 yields 0.97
